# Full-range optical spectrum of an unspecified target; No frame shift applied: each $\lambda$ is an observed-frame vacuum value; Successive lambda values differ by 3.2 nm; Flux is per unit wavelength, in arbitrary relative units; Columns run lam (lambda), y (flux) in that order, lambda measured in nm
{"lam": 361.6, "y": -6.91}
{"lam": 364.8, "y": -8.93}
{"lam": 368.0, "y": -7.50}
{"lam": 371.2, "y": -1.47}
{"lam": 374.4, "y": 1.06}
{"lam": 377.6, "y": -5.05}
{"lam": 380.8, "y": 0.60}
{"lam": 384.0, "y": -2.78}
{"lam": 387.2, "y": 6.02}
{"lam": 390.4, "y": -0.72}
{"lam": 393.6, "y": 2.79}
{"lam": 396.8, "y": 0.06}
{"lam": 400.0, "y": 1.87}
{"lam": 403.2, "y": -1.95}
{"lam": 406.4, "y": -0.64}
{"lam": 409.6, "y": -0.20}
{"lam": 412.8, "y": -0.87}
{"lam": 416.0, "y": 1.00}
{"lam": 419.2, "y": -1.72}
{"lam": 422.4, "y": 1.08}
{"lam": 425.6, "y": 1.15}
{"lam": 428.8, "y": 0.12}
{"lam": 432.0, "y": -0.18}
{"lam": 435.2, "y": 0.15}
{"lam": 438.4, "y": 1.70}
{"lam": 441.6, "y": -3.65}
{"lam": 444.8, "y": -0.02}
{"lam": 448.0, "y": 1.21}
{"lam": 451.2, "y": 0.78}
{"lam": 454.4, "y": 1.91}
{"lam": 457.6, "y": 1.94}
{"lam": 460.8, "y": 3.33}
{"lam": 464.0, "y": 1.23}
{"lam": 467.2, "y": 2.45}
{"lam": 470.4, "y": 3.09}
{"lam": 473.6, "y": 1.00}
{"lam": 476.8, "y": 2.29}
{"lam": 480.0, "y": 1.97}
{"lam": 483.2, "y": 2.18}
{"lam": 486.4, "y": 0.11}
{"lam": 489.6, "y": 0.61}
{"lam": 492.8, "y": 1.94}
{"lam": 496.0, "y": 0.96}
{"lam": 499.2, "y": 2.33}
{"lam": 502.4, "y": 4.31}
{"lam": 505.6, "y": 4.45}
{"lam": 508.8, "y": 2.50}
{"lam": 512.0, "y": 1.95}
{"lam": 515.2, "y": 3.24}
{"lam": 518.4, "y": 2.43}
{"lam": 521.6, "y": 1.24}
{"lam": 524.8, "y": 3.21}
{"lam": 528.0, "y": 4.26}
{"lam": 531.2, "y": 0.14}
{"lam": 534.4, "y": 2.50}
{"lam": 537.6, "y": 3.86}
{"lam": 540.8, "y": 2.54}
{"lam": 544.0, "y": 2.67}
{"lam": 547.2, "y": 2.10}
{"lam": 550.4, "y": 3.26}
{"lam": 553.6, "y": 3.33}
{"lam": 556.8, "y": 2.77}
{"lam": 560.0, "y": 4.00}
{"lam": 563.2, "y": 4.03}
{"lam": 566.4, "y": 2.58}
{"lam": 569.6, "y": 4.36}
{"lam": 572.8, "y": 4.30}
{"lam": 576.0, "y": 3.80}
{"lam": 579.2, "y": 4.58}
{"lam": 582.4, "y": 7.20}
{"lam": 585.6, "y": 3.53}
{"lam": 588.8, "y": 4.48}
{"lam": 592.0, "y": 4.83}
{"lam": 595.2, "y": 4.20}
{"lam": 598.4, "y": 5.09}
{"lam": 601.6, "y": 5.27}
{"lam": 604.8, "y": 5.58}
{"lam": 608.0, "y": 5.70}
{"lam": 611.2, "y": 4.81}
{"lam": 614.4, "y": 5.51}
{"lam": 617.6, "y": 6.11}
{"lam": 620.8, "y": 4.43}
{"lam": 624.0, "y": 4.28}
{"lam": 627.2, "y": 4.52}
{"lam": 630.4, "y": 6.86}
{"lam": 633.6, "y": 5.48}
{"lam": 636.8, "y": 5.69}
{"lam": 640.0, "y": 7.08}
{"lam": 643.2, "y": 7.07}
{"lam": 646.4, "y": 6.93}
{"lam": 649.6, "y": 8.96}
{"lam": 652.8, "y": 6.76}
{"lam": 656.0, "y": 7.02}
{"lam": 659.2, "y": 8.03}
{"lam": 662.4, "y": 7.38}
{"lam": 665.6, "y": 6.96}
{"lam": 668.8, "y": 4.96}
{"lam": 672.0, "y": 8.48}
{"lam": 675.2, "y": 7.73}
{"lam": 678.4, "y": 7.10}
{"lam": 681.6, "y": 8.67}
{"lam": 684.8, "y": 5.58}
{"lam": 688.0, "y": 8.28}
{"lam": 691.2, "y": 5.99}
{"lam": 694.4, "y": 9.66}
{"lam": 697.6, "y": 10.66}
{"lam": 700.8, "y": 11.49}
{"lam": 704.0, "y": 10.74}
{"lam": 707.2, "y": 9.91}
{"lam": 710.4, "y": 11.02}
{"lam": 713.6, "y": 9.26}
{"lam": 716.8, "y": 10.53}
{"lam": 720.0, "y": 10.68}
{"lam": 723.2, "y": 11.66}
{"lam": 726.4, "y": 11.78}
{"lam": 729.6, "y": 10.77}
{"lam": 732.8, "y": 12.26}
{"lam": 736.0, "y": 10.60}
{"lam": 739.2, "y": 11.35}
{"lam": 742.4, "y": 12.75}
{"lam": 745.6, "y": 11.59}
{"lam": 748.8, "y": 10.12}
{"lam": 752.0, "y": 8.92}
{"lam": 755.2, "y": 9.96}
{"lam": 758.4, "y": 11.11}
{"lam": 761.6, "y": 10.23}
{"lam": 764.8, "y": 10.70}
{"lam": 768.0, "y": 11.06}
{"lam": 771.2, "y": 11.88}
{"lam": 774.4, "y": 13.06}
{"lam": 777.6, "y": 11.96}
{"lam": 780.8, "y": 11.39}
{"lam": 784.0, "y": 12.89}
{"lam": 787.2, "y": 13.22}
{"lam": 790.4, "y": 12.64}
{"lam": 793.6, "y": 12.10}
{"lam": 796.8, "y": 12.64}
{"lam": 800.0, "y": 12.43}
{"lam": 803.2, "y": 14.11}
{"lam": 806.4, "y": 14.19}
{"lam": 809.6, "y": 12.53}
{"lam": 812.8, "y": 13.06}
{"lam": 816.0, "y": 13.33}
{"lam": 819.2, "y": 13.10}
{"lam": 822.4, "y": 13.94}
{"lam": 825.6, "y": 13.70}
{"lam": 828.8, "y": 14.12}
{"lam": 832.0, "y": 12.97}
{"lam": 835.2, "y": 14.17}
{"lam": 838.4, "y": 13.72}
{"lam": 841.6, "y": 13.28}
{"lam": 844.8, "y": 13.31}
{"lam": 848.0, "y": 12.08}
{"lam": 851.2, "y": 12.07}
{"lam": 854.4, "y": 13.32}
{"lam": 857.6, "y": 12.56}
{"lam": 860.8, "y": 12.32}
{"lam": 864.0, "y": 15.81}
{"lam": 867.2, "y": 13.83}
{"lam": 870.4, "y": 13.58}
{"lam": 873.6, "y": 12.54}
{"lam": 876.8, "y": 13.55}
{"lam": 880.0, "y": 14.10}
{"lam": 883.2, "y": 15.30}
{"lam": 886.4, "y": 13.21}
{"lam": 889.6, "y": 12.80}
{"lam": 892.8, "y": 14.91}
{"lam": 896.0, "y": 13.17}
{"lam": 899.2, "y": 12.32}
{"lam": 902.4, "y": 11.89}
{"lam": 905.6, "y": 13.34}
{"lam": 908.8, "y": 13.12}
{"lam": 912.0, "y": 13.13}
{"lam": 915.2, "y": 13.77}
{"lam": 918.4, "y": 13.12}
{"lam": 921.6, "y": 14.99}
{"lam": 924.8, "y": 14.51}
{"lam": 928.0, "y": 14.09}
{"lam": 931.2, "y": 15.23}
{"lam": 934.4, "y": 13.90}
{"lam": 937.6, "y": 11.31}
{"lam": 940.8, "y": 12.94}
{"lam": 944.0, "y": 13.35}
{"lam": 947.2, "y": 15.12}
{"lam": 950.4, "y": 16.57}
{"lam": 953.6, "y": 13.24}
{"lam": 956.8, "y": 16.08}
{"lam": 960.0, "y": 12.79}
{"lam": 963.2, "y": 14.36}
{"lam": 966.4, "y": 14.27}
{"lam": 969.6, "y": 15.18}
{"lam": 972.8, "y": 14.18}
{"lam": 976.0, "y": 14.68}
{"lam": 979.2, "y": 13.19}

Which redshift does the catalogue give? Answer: 0.742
